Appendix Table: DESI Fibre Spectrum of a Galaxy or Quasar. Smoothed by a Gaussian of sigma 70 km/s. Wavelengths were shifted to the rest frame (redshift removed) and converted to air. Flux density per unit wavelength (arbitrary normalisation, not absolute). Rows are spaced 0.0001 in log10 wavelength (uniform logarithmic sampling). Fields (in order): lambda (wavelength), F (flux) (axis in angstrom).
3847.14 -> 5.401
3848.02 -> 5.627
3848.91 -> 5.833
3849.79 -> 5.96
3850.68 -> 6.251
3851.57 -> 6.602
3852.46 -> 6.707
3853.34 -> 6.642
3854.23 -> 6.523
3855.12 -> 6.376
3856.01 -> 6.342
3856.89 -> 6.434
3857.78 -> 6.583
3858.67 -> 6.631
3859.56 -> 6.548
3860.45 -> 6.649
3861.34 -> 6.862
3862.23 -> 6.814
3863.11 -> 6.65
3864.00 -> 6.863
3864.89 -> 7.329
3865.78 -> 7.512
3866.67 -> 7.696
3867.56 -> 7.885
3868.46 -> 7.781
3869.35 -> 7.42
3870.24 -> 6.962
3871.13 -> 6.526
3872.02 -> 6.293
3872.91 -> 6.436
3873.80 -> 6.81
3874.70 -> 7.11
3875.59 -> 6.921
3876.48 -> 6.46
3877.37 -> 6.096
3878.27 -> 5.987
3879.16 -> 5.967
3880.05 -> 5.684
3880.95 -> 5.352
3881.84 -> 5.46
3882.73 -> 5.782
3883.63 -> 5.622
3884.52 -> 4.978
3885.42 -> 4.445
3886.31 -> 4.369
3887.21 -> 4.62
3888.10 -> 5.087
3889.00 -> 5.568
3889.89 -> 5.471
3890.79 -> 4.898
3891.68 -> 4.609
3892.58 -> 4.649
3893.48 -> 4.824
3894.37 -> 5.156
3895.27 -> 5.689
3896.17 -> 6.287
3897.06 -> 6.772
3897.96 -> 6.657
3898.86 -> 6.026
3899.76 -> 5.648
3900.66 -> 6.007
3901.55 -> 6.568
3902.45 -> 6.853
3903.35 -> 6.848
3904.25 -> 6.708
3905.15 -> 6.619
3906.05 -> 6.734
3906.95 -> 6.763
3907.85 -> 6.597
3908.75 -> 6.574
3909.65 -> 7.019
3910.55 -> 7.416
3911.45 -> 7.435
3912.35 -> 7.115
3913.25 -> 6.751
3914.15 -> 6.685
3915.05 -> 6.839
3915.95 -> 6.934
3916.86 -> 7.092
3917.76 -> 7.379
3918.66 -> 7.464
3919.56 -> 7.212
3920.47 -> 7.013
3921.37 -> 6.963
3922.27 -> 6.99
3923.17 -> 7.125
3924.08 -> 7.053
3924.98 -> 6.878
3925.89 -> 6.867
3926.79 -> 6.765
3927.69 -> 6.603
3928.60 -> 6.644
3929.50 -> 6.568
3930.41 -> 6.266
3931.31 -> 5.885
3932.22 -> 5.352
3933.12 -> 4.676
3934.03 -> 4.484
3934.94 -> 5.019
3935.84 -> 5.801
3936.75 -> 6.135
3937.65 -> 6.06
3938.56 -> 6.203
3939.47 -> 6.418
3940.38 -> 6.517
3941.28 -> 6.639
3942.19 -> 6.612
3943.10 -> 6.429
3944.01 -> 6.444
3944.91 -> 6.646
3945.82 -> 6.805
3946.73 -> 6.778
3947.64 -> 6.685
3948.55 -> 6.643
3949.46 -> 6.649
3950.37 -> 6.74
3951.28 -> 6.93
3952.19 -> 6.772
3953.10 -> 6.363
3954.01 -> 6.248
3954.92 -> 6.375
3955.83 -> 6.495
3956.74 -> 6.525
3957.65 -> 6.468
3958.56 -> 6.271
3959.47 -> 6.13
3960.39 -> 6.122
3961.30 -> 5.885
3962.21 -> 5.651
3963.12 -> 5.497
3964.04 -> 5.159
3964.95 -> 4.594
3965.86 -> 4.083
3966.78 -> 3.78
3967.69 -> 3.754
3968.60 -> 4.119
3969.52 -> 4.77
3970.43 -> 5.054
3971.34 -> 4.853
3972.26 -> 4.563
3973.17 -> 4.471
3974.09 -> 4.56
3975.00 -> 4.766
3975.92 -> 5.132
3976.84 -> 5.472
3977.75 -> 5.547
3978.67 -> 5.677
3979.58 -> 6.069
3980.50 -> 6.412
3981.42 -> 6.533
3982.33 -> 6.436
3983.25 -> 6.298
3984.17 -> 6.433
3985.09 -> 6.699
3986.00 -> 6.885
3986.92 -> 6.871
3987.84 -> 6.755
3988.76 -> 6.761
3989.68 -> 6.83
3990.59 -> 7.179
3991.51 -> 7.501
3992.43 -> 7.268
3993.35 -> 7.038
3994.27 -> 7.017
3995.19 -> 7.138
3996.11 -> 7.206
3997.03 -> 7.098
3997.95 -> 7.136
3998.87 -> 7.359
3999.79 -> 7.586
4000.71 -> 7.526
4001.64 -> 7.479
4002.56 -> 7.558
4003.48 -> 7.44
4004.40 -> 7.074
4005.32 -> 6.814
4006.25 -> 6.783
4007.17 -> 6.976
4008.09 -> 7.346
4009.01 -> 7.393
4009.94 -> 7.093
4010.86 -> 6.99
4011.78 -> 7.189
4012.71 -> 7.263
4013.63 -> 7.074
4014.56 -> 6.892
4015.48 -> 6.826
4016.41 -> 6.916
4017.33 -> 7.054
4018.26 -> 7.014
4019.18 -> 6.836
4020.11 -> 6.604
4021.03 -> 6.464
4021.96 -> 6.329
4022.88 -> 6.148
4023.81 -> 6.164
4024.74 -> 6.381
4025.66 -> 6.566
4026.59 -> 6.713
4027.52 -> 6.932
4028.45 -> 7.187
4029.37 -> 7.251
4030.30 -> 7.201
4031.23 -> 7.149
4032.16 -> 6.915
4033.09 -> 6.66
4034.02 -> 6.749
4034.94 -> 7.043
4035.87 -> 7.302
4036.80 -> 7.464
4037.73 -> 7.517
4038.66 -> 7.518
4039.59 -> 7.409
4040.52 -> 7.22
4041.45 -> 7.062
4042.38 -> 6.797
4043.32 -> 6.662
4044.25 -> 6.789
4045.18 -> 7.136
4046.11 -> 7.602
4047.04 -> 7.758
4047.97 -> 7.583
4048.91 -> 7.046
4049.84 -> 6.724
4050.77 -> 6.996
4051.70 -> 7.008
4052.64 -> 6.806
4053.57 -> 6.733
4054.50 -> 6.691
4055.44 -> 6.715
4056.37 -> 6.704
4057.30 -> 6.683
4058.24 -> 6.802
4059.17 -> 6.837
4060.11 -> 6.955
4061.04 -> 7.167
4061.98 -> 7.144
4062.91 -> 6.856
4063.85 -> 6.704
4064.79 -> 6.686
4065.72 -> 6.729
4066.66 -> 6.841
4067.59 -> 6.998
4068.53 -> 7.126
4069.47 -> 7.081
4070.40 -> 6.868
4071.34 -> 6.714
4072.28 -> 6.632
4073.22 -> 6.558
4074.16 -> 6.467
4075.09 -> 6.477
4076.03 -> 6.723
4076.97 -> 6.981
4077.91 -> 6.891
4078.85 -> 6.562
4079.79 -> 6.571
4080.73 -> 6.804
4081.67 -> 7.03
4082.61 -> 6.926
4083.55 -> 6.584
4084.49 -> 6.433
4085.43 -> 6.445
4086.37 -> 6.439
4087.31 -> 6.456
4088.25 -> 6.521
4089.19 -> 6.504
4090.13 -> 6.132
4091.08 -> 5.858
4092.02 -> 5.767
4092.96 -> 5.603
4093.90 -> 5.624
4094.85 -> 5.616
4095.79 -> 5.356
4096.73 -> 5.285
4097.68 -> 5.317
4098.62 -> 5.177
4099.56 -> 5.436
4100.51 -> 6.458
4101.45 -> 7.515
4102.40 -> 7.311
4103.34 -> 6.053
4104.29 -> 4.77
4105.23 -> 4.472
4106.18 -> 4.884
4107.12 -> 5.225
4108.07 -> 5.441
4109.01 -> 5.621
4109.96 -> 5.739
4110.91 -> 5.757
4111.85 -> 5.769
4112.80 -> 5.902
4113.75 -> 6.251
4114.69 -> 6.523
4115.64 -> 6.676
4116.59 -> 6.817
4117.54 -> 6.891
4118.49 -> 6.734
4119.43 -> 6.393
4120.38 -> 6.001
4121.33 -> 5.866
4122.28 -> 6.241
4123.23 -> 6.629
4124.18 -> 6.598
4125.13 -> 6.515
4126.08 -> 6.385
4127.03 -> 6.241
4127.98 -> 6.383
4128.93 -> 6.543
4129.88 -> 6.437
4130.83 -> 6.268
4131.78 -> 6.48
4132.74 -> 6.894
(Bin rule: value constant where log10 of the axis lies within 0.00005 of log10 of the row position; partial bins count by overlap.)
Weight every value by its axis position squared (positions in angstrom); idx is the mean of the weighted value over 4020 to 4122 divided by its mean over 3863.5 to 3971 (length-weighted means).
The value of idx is 1.14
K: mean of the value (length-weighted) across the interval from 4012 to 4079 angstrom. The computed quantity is 6.91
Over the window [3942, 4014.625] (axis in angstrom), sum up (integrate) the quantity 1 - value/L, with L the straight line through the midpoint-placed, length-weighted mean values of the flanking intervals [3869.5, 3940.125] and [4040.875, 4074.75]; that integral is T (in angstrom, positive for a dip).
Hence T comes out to 2.3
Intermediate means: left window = 6.22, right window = 6.91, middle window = 6.35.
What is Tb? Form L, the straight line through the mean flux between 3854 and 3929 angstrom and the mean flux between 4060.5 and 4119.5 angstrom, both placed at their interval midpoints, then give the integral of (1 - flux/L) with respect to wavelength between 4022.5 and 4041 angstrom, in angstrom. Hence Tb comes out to -1.9 angstrom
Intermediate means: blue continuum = 6.44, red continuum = 6.31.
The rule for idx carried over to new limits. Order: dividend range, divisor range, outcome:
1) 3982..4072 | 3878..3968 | 1.20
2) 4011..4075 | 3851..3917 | 1.18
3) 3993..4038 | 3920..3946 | 1.15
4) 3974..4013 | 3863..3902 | 1.18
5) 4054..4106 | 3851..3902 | 1.15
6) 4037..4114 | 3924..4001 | 1.12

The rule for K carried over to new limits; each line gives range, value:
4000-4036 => 6.96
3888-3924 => 6.45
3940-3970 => 5.98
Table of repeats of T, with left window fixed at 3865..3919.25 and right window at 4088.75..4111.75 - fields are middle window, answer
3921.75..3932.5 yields -0.7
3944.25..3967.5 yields 0.2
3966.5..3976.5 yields 2.5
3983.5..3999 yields -2.5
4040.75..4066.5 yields -4.9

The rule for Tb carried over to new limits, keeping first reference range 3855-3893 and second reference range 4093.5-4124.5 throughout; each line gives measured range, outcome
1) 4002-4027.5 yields -3.54 angstrom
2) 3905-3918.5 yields -1.74 angstrom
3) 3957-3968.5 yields 1.58 angstrom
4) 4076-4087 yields -1.32 angstrom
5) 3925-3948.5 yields -0.39 angstrom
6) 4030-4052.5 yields -4.16 angstrom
